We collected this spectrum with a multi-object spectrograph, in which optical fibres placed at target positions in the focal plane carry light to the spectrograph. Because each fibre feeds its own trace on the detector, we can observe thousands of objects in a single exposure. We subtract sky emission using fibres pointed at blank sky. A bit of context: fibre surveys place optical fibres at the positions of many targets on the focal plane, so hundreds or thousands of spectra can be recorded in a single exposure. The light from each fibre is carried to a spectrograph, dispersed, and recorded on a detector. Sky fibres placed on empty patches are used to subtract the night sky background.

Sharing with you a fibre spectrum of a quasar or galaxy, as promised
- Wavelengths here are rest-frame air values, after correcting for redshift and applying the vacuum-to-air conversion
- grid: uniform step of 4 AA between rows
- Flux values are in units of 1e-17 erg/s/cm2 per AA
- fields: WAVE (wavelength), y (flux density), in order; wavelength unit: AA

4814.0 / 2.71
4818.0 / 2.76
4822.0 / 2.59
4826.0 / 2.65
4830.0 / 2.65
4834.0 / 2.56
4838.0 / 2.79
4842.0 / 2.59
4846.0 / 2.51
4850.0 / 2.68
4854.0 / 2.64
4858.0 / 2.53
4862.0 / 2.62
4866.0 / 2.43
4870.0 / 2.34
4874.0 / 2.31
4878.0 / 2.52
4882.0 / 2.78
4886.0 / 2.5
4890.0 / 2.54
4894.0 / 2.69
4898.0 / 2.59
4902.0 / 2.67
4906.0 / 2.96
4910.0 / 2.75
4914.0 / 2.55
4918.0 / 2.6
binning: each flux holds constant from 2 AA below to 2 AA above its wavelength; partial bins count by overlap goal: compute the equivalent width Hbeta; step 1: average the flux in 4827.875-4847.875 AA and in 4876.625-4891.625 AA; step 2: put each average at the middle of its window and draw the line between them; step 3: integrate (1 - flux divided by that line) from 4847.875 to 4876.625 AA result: 1.1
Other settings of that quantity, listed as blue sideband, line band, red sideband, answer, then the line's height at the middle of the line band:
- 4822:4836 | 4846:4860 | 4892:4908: 0.3 AA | 2.65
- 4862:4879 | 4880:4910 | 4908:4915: -1.3 AA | 2.57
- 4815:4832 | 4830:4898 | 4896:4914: 3.2 AA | 2.69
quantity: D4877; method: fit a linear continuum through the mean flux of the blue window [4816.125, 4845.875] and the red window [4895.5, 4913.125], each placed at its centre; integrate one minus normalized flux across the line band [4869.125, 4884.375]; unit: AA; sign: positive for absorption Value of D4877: 1.1 AA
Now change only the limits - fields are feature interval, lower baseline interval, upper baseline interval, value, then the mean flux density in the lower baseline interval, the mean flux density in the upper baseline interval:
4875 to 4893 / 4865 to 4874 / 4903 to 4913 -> -0.33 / 2.36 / 2.81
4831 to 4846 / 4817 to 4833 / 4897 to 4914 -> 0.19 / 2.65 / 2.73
